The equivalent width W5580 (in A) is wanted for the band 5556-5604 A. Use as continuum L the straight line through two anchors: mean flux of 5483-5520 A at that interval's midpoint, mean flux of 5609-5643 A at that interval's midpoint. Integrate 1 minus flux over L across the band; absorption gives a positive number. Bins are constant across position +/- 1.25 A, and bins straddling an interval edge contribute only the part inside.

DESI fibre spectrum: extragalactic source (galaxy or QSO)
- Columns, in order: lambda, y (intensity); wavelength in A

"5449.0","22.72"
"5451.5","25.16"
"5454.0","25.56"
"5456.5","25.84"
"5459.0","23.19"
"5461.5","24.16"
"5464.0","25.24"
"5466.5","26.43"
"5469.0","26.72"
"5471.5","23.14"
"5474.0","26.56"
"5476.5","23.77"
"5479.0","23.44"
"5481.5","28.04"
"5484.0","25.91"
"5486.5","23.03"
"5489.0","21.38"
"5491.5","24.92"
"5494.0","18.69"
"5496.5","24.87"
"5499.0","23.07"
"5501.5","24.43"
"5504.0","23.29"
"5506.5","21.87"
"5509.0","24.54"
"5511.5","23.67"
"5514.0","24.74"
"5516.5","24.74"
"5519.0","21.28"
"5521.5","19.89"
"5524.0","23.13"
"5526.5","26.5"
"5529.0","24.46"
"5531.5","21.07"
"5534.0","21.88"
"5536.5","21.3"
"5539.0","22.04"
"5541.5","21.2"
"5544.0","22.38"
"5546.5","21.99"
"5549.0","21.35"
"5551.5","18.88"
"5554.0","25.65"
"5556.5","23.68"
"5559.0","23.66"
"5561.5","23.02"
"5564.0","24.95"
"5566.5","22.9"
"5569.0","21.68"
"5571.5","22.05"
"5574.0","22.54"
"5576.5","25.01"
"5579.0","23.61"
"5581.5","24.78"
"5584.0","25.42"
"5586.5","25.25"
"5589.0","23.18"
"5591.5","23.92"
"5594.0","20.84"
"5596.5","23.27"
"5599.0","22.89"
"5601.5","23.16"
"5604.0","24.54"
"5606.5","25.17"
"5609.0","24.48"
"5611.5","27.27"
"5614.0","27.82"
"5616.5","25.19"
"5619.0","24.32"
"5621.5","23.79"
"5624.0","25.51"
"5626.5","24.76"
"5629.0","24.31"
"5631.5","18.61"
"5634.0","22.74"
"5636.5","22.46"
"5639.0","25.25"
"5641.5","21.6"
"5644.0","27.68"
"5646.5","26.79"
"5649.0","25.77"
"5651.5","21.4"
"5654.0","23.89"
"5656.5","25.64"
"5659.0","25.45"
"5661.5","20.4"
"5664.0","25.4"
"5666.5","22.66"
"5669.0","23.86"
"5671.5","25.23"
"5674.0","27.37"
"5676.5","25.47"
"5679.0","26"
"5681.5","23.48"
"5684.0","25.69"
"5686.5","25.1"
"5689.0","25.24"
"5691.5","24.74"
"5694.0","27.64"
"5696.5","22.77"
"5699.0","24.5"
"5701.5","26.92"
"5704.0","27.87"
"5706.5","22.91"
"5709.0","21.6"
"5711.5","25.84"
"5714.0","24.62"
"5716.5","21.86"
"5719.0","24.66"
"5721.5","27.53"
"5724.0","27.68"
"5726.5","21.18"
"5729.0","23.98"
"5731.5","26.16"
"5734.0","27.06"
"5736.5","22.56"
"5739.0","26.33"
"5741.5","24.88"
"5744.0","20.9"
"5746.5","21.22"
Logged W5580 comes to 0.8 A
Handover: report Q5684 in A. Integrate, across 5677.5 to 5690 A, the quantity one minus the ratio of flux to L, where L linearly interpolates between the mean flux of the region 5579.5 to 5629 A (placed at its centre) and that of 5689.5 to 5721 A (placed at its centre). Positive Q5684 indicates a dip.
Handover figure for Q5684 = -0.2 A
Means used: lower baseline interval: 24.5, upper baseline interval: 24.7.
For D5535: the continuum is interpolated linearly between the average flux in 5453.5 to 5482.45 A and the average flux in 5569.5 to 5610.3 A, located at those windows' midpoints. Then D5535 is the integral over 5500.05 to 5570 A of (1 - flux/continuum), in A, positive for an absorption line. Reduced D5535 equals 4.28 A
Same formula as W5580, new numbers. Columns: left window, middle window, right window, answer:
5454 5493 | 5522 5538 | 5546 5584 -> 0.59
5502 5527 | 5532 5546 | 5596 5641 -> 1.06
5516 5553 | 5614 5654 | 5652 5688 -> -0.29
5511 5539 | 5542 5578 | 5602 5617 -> 1.85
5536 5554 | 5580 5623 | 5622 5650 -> -2.35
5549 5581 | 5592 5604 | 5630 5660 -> 0.31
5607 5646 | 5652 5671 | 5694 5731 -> 0.54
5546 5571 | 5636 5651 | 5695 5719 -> -0.75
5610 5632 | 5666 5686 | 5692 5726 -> -0.10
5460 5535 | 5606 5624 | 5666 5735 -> -0.69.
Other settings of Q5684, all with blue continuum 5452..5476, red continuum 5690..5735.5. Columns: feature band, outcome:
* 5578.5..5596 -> 0.9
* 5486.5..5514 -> 2.2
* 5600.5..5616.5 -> -0.2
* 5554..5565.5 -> 0.5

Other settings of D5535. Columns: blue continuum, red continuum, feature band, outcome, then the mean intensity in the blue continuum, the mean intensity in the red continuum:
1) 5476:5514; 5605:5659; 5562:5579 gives 0.7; 23.7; 24.5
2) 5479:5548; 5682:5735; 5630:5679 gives 0.7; 23.1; 25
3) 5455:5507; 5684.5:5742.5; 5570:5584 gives 0.5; 24.2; 25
